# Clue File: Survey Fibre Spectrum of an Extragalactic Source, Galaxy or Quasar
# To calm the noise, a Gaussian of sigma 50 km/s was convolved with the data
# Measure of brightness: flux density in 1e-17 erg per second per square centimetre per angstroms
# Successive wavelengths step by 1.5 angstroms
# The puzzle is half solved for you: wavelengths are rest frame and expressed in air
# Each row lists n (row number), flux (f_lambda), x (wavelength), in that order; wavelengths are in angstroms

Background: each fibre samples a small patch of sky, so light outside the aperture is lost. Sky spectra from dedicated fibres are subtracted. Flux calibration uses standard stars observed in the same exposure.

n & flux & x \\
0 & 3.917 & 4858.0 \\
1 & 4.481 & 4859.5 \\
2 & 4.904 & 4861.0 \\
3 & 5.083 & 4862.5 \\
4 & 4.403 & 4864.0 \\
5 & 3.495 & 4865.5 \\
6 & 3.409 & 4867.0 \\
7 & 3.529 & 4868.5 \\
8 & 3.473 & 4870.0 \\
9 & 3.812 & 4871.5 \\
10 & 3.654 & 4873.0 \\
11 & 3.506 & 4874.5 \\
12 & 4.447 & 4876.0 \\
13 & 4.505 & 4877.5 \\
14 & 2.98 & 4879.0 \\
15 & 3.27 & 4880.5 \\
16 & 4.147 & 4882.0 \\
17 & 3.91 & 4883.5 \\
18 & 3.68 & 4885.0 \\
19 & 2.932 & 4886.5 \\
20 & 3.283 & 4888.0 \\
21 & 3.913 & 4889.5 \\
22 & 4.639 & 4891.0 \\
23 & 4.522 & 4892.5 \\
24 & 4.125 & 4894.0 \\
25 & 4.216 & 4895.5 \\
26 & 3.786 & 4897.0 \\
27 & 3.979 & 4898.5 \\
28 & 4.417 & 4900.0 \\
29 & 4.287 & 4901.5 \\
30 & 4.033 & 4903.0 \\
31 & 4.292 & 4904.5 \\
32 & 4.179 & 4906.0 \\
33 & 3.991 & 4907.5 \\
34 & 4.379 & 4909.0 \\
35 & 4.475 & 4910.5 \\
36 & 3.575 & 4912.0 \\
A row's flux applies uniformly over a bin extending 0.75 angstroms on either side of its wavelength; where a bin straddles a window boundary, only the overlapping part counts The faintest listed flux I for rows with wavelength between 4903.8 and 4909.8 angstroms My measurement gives 3.991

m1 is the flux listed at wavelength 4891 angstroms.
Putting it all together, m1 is 4.639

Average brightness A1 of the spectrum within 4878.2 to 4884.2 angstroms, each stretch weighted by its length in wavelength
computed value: 3.58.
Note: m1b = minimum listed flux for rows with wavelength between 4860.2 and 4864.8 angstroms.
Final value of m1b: 4.403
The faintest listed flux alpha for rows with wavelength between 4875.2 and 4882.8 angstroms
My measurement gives 2.98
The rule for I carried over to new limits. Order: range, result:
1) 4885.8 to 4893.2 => 2.932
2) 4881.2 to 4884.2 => 3.91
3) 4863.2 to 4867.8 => 3.409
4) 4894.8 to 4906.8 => 3.786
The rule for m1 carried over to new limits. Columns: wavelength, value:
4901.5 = 4.287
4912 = 3.575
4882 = 4.147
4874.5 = 3.506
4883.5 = 3.91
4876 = 4.447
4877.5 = 4.505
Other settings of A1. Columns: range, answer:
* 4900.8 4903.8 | 4.16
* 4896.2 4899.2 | 3.89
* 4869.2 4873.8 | 3.64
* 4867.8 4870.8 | 3.51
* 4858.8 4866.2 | 4.48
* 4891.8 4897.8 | 4.16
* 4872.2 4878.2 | 4.02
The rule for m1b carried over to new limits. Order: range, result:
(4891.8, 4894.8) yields 4.125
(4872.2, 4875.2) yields 3.506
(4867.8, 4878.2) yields 3.473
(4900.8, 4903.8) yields 4.033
